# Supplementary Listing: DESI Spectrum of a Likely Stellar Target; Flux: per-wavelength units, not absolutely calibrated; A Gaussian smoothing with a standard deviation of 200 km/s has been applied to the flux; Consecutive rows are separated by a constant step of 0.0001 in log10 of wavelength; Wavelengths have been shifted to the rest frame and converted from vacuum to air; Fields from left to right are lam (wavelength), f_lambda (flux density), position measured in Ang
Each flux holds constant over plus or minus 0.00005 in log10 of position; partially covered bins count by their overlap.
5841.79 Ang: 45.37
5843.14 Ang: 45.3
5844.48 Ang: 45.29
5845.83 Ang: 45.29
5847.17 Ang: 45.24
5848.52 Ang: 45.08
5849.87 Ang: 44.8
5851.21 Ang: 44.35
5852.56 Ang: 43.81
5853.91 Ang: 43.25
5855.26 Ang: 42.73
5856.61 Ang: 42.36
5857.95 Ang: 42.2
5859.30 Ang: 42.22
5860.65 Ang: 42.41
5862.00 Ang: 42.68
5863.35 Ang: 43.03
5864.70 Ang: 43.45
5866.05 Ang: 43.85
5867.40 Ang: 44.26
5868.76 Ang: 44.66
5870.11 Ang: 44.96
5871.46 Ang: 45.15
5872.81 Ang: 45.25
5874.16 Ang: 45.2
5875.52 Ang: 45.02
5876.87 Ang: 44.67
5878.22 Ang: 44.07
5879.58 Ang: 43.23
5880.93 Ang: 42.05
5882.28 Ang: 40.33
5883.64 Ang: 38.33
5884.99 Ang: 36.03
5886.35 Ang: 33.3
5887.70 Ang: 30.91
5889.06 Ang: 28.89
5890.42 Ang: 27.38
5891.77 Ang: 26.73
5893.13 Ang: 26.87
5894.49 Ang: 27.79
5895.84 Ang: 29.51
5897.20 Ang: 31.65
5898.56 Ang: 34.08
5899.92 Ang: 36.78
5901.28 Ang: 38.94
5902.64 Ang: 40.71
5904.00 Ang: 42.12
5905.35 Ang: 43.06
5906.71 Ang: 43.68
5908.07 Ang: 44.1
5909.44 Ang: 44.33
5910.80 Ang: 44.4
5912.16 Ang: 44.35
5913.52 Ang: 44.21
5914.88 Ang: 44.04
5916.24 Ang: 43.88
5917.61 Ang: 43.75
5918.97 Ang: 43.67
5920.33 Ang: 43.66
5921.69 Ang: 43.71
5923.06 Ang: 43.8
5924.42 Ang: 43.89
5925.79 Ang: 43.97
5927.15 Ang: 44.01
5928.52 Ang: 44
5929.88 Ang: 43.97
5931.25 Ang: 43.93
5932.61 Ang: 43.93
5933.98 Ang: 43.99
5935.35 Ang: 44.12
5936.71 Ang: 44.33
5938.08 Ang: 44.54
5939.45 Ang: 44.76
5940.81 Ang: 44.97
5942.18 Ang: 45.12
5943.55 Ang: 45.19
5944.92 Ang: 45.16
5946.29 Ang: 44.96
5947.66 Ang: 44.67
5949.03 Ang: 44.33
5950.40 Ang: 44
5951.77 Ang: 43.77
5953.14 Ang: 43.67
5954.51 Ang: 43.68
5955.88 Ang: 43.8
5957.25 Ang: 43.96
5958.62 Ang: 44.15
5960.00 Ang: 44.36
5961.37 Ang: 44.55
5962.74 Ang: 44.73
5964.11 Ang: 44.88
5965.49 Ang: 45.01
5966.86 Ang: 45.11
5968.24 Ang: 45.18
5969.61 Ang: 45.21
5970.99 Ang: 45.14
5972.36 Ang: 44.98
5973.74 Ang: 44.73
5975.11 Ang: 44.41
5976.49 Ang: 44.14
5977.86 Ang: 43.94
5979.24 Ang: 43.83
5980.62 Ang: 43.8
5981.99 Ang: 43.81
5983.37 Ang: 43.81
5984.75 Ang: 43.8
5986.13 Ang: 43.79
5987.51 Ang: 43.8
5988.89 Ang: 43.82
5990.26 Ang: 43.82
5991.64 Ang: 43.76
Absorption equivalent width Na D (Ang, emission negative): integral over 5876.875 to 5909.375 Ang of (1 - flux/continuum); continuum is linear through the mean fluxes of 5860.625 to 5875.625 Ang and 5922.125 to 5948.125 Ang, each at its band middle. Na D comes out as 5.7 Ang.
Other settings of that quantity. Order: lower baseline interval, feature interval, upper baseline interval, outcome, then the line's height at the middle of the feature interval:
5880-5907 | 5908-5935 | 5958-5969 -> -3.59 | 38.8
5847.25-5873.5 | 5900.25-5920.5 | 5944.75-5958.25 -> 0.39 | 44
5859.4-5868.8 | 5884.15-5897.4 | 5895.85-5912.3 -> 3.61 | 41.2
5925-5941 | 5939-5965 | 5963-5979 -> 0.01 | 44.5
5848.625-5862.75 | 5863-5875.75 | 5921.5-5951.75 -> -0.33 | 43.4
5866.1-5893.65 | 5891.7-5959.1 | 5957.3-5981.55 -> -0.40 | 41.9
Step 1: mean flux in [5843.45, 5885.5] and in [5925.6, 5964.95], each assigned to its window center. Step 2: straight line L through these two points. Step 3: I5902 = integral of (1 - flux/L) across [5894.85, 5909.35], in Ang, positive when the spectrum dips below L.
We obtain 1.8 Ang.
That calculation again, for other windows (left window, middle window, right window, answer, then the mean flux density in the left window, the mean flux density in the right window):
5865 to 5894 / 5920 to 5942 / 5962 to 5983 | -1.0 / 39.1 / 44.6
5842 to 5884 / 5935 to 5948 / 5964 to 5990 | -0.2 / 43.7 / 44.4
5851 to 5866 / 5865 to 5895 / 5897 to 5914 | 2.5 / 42.9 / 41.2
